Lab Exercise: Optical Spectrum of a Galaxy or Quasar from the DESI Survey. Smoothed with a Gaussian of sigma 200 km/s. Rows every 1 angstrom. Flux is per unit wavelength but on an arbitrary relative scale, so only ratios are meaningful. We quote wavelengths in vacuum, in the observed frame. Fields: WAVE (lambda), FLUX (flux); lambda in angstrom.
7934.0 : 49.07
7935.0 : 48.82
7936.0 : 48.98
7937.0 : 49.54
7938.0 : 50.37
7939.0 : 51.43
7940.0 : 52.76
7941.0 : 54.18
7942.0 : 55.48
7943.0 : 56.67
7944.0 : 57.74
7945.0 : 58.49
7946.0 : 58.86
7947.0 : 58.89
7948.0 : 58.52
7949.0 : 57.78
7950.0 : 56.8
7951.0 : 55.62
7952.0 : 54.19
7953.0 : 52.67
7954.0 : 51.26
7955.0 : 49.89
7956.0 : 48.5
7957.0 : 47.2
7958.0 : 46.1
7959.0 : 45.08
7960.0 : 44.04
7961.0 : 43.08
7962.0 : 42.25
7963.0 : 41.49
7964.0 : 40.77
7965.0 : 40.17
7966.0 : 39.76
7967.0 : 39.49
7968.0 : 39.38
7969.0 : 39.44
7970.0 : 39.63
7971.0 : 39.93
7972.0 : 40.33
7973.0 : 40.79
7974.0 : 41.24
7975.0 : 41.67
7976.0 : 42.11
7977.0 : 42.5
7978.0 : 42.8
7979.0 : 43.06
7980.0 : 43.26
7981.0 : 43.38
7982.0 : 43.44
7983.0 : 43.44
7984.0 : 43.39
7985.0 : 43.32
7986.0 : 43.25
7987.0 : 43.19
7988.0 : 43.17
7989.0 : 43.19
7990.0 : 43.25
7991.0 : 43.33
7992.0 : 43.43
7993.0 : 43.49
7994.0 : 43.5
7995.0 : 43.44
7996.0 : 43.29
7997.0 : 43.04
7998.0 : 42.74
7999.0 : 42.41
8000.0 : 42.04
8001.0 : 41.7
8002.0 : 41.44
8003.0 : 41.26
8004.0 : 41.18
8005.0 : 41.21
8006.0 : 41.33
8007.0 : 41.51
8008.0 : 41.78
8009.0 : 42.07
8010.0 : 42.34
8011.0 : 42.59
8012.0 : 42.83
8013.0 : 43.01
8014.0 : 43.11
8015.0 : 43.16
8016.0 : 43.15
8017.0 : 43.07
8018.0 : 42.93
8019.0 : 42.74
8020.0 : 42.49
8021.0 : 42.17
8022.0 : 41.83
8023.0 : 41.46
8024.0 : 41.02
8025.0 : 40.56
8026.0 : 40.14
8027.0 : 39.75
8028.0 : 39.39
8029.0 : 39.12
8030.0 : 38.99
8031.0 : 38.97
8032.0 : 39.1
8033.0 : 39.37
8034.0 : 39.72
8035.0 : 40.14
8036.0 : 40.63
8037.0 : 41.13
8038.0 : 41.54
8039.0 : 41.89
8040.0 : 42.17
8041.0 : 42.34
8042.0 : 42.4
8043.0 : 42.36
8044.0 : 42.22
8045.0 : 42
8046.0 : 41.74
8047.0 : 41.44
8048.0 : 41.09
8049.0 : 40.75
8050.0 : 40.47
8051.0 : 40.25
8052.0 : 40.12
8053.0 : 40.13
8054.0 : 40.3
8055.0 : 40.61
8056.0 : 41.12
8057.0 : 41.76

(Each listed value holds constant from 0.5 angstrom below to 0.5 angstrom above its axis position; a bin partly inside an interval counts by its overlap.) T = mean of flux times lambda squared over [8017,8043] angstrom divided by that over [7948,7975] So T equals 0.9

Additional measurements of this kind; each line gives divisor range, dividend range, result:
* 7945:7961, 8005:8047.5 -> 0.81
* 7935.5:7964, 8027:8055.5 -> 0.81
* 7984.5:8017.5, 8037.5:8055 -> 0.98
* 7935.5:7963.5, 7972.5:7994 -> 0.84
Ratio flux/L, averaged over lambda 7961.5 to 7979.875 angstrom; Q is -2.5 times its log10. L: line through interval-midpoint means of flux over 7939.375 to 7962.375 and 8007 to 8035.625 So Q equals 0.20 mag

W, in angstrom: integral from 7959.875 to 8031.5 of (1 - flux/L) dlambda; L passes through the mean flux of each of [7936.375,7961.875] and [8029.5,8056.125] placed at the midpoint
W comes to 7.1 angstrom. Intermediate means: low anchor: 52.4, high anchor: 40.8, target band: 41.9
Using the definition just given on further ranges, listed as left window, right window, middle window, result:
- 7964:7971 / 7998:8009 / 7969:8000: -1.5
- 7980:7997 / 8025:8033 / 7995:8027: -0.7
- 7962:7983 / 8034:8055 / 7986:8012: -0.8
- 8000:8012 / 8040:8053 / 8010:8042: 0.2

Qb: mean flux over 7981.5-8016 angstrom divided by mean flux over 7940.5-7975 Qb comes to 0.89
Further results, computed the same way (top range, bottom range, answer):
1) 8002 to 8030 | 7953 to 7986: 0.97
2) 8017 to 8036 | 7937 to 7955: 0.74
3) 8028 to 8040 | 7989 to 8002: 0.93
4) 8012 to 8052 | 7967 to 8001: 0.97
